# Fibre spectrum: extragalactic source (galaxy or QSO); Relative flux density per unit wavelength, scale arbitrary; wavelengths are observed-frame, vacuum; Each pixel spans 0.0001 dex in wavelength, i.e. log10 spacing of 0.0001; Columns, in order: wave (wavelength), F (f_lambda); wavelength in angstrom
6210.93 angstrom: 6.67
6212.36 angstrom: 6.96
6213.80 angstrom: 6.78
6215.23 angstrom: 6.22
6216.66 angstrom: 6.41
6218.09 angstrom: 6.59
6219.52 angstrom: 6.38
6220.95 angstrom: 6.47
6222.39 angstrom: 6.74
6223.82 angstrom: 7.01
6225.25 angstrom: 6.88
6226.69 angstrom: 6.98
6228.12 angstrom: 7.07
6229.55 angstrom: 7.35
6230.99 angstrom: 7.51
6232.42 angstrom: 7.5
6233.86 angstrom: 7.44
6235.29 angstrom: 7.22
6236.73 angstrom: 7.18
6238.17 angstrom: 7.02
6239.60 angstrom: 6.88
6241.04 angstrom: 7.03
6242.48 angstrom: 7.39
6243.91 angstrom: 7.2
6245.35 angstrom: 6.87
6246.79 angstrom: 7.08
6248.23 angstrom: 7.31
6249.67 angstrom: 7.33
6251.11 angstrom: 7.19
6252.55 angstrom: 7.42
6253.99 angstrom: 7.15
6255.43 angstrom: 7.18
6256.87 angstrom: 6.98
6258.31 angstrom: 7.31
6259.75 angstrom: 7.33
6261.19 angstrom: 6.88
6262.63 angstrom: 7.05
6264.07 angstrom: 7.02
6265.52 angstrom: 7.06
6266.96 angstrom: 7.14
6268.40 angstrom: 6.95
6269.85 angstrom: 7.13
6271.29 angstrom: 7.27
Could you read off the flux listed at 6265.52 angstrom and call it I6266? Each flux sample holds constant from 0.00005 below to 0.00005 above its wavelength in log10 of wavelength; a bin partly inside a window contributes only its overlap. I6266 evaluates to 7.06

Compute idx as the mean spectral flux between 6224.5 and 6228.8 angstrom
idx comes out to 6.98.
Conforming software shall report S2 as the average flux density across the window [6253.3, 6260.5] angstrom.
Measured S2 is 7.19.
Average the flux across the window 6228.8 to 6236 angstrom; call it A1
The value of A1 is 7.41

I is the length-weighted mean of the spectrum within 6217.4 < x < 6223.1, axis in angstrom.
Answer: 6.54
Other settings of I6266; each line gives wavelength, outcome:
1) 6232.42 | 7.5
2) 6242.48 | 7.39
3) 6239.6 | 6.88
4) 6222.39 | 6.74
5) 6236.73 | 7.18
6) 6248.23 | 7.31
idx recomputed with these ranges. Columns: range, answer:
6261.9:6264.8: 7.03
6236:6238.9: 7.1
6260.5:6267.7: 7.03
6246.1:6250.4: 7.24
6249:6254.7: 7.27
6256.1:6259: 7.15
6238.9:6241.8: 6.95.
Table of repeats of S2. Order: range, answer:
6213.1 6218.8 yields 6.5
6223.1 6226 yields 6.94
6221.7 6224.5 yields 6.88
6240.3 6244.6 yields 7.21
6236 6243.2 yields 7.1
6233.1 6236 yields 7.33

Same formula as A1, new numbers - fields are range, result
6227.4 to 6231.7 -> 7.31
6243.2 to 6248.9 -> 7.11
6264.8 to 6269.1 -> 7.06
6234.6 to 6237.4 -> 7.19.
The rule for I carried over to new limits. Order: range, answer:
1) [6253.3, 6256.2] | 7.16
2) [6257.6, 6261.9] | 7.18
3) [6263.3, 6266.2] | 7.03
